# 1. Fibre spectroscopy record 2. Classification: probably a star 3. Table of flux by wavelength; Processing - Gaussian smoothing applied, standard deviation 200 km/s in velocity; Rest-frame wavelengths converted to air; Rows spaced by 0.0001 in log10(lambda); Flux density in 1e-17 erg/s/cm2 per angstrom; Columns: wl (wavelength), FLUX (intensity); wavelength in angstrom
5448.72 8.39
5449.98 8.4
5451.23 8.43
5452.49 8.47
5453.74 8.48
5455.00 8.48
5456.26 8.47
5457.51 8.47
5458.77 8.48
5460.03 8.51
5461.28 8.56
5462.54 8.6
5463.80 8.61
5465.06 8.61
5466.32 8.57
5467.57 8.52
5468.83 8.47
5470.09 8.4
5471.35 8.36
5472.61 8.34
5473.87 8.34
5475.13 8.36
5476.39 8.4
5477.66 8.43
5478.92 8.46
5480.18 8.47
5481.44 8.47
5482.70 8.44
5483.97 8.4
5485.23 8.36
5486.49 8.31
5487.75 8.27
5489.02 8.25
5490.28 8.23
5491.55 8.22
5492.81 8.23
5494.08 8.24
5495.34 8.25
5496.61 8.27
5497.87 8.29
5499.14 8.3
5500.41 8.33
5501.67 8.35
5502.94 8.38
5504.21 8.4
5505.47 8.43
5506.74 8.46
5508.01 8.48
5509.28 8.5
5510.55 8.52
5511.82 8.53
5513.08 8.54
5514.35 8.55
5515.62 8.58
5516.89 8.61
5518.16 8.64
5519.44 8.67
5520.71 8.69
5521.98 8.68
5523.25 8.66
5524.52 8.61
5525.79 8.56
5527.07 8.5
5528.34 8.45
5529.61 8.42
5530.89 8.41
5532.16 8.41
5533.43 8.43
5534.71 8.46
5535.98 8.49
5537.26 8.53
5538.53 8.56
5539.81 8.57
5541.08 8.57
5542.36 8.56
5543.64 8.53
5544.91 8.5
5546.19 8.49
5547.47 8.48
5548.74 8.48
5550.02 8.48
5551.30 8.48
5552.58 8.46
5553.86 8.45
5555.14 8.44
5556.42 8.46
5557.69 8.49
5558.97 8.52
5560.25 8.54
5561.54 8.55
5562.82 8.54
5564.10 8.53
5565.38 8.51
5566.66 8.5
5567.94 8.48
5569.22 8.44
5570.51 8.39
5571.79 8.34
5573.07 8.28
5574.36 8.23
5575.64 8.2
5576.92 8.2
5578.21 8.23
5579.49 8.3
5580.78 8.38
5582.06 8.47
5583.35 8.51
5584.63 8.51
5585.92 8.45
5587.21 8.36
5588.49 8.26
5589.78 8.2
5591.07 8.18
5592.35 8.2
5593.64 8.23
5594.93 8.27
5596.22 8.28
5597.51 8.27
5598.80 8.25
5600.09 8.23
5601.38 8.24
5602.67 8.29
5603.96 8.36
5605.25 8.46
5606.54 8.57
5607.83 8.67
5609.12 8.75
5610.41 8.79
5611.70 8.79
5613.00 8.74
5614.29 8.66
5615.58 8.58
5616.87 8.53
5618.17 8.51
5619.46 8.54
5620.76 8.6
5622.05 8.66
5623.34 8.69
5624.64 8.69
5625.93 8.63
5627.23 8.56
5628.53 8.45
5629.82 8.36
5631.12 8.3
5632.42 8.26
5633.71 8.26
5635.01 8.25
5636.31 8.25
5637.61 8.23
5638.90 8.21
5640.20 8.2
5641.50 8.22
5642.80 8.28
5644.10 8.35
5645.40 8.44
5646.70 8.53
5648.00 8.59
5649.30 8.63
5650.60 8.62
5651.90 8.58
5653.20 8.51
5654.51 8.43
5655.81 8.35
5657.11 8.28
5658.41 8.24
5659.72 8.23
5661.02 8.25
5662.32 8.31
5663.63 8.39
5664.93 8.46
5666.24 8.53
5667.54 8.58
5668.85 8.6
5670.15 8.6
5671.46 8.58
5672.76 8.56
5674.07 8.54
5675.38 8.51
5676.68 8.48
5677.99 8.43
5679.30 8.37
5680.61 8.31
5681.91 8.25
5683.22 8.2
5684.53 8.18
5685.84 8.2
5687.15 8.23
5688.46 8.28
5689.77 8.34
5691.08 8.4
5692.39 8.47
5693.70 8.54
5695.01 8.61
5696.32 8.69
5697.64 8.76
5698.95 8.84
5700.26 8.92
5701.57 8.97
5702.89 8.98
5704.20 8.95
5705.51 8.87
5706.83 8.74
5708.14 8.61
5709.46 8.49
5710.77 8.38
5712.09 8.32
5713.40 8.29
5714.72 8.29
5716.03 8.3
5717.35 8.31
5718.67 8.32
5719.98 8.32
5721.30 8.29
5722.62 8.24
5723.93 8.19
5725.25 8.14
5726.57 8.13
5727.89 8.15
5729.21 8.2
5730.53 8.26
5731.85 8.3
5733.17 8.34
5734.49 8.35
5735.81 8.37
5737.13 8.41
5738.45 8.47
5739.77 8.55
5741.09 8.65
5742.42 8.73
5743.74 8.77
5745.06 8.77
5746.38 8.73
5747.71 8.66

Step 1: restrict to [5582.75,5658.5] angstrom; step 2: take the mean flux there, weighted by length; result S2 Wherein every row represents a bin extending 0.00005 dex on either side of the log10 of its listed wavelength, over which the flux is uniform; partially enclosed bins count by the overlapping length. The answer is 8.43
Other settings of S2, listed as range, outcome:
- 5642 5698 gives 8.43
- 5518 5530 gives 8.59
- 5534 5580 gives 8.45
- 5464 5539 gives 8.44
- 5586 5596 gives 8.26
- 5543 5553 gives 8.49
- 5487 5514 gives 8.36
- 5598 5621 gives 8.53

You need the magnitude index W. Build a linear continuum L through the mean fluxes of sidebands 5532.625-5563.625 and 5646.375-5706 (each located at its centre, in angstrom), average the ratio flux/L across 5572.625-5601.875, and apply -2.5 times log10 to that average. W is 0.03 mag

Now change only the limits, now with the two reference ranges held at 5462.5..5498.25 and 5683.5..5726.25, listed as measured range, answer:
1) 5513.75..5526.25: -0.029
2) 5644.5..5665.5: 0.004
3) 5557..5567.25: -0.014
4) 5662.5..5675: -0.008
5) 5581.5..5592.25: 0.009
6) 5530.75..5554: -0.011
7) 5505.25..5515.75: -0.015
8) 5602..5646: -0.004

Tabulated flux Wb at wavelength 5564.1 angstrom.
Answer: 8.53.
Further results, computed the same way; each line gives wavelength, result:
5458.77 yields 8.48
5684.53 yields 8.18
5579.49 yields 8.3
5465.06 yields 8.61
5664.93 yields 8.46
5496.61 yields 8.27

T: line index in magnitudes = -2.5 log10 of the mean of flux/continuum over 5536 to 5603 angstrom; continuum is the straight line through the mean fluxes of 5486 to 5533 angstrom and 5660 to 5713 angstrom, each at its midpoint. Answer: 0.01 mag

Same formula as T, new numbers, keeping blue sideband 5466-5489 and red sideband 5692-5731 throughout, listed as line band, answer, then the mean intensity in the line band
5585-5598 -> 0.022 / 8.27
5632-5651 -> 0.014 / 8.36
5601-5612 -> -0.013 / 8.55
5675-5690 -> 0.021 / 8.31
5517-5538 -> -0.015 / 8.54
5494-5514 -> 0.001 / 8.4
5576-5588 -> 0.008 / 8.38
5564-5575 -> 0.004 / 8.41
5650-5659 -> 0.004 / 8.43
